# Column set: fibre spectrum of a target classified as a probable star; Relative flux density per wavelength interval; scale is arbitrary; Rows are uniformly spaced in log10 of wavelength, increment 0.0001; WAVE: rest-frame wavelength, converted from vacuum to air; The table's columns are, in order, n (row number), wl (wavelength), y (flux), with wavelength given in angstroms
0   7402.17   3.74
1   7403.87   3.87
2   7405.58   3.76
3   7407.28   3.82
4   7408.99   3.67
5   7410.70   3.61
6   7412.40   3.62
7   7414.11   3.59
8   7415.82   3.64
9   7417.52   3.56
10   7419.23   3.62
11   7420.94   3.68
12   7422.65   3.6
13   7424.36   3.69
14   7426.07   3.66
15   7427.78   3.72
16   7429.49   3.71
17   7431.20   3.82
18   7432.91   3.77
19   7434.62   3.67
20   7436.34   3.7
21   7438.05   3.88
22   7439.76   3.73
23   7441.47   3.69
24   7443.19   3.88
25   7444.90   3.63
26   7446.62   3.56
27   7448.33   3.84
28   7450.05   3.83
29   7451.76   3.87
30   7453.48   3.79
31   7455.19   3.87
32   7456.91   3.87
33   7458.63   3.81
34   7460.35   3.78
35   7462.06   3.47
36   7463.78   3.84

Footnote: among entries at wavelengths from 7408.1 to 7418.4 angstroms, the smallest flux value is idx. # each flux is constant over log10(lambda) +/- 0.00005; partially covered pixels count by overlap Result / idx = 3.56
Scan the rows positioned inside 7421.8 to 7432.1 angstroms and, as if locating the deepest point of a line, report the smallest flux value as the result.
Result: 3.6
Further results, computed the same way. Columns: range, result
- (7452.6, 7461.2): 3.78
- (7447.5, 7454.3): 3.79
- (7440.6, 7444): 3.69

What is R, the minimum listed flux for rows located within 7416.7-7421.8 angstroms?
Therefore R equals 3.56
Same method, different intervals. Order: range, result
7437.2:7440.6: 3.73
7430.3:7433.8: 3.77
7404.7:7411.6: 3.61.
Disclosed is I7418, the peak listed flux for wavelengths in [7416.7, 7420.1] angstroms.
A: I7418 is 3.62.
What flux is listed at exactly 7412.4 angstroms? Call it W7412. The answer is 3.62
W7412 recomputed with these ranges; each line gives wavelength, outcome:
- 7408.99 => 3.67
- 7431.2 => 3.82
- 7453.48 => 3.79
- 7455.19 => 3.87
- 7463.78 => 3.84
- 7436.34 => 3.7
